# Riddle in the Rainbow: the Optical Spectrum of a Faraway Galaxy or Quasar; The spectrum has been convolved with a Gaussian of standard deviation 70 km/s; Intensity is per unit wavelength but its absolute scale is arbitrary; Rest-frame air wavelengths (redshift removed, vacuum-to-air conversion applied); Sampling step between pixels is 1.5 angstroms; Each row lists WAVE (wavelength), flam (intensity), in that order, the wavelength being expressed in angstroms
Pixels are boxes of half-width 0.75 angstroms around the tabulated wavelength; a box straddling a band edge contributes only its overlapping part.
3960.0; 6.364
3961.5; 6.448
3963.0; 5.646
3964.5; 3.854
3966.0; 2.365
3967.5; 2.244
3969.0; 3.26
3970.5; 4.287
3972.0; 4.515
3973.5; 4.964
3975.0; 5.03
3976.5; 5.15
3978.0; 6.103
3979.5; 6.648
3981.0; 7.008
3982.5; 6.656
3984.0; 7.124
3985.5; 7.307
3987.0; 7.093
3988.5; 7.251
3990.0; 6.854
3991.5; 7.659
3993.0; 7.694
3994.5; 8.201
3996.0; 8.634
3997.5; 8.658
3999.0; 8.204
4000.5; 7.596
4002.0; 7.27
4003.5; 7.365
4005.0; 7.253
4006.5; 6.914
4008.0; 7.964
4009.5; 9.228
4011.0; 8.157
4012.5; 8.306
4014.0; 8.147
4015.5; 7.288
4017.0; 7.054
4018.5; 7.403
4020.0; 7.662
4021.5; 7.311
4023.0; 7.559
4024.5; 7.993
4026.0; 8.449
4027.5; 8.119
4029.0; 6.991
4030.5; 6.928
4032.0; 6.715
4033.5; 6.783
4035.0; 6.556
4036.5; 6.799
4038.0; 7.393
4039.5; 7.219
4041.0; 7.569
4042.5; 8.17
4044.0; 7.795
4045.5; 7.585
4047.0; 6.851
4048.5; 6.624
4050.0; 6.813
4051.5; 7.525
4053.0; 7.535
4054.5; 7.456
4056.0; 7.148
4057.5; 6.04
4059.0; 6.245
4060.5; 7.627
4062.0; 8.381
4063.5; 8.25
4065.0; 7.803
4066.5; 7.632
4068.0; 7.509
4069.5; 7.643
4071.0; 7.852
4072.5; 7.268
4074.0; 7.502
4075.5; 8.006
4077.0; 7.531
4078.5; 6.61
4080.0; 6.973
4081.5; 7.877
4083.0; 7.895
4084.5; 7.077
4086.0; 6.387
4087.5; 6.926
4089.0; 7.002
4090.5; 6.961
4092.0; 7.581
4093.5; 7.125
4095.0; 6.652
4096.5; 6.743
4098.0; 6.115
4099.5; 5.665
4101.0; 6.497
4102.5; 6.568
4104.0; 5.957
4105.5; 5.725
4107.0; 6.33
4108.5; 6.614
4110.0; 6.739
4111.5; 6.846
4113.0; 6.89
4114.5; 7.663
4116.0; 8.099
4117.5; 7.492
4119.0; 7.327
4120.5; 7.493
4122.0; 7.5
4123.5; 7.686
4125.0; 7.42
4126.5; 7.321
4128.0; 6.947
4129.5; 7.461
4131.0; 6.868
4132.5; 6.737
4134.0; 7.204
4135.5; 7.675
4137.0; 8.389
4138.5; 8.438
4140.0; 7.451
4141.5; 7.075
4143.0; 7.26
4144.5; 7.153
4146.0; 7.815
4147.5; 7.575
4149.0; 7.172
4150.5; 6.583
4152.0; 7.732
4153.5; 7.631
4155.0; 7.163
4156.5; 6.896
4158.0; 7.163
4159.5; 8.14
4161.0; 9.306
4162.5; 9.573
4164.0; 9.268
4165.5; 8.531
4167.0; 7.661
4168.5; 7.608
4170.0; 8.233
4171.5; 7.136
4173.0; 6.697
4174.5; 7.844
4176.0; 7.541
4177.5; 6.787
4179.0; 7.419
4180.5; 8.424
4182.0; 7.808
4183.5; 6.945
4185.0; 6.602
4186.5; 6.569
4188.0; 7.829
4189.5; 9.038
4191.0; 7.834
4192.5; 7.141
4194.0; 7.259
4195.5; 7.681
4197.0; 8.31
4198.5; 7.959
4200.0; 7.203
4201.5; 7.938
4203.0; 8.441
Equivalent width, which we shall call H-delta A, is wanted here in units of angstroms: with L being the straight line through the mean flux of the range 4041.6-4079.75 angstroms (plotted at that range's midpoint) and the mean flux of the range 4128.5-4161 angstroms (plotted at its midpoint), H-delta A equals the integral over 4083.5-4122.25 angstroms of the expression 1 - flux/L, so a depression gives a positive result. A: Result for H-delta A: 3.1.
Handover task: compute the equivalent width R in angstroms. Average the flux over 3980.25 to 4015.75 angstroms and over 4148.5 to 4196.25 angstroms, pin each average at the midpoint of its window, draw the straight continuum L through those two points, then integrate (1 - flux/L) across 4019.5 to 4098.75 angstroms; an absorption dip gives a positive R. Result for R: 3.8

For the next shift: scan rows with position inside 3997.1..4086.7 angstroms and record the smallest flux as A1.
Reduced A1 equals 6.04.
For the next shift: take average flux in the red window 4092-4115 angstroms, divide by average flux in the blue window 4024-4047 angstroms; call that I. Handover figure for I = 0.9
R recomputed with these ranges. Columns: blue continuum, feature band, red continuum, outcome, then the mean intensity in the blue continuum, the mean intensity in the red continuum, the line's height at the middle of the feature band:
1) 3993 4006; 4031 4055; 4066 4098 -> 1.05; 7.87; 7.24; 7.54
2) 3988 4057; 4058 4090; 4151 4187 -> 0.74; 7.53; 7.69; 7.59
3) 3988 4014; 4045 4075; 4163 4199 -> 1.64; 7.85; 7.68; 7.8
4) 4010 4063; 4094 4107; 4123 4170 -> 2.21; 7.39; 7.65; 7.54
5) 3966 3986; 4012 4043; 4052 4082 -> -4.54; 5.27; 7.44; 6.5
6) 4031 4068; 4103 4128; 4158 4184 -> 1.86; 7.27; 7.92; 7.63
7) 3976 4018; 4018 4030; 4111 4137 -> -0.37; 7.47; 7.37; 7.45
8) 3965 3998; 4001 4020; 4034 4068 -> -3.15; 6.09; 7.32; 6.6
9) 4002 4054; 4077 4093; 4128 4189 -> 0.79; 7.47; 7.58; 7.52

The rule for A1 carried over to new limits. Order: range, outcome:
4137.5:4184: 6.583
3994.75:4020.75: 6.914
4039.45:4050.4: 6.624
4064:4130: 5.665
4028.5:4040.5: 6.556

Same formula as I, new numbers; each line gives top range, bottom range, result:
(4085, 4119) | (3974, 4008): 0.94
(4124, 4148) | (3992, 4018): 0.94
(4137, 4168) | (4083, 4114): 1.17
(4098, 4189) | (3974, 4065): 1.00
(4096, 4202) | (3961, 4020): 1.11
